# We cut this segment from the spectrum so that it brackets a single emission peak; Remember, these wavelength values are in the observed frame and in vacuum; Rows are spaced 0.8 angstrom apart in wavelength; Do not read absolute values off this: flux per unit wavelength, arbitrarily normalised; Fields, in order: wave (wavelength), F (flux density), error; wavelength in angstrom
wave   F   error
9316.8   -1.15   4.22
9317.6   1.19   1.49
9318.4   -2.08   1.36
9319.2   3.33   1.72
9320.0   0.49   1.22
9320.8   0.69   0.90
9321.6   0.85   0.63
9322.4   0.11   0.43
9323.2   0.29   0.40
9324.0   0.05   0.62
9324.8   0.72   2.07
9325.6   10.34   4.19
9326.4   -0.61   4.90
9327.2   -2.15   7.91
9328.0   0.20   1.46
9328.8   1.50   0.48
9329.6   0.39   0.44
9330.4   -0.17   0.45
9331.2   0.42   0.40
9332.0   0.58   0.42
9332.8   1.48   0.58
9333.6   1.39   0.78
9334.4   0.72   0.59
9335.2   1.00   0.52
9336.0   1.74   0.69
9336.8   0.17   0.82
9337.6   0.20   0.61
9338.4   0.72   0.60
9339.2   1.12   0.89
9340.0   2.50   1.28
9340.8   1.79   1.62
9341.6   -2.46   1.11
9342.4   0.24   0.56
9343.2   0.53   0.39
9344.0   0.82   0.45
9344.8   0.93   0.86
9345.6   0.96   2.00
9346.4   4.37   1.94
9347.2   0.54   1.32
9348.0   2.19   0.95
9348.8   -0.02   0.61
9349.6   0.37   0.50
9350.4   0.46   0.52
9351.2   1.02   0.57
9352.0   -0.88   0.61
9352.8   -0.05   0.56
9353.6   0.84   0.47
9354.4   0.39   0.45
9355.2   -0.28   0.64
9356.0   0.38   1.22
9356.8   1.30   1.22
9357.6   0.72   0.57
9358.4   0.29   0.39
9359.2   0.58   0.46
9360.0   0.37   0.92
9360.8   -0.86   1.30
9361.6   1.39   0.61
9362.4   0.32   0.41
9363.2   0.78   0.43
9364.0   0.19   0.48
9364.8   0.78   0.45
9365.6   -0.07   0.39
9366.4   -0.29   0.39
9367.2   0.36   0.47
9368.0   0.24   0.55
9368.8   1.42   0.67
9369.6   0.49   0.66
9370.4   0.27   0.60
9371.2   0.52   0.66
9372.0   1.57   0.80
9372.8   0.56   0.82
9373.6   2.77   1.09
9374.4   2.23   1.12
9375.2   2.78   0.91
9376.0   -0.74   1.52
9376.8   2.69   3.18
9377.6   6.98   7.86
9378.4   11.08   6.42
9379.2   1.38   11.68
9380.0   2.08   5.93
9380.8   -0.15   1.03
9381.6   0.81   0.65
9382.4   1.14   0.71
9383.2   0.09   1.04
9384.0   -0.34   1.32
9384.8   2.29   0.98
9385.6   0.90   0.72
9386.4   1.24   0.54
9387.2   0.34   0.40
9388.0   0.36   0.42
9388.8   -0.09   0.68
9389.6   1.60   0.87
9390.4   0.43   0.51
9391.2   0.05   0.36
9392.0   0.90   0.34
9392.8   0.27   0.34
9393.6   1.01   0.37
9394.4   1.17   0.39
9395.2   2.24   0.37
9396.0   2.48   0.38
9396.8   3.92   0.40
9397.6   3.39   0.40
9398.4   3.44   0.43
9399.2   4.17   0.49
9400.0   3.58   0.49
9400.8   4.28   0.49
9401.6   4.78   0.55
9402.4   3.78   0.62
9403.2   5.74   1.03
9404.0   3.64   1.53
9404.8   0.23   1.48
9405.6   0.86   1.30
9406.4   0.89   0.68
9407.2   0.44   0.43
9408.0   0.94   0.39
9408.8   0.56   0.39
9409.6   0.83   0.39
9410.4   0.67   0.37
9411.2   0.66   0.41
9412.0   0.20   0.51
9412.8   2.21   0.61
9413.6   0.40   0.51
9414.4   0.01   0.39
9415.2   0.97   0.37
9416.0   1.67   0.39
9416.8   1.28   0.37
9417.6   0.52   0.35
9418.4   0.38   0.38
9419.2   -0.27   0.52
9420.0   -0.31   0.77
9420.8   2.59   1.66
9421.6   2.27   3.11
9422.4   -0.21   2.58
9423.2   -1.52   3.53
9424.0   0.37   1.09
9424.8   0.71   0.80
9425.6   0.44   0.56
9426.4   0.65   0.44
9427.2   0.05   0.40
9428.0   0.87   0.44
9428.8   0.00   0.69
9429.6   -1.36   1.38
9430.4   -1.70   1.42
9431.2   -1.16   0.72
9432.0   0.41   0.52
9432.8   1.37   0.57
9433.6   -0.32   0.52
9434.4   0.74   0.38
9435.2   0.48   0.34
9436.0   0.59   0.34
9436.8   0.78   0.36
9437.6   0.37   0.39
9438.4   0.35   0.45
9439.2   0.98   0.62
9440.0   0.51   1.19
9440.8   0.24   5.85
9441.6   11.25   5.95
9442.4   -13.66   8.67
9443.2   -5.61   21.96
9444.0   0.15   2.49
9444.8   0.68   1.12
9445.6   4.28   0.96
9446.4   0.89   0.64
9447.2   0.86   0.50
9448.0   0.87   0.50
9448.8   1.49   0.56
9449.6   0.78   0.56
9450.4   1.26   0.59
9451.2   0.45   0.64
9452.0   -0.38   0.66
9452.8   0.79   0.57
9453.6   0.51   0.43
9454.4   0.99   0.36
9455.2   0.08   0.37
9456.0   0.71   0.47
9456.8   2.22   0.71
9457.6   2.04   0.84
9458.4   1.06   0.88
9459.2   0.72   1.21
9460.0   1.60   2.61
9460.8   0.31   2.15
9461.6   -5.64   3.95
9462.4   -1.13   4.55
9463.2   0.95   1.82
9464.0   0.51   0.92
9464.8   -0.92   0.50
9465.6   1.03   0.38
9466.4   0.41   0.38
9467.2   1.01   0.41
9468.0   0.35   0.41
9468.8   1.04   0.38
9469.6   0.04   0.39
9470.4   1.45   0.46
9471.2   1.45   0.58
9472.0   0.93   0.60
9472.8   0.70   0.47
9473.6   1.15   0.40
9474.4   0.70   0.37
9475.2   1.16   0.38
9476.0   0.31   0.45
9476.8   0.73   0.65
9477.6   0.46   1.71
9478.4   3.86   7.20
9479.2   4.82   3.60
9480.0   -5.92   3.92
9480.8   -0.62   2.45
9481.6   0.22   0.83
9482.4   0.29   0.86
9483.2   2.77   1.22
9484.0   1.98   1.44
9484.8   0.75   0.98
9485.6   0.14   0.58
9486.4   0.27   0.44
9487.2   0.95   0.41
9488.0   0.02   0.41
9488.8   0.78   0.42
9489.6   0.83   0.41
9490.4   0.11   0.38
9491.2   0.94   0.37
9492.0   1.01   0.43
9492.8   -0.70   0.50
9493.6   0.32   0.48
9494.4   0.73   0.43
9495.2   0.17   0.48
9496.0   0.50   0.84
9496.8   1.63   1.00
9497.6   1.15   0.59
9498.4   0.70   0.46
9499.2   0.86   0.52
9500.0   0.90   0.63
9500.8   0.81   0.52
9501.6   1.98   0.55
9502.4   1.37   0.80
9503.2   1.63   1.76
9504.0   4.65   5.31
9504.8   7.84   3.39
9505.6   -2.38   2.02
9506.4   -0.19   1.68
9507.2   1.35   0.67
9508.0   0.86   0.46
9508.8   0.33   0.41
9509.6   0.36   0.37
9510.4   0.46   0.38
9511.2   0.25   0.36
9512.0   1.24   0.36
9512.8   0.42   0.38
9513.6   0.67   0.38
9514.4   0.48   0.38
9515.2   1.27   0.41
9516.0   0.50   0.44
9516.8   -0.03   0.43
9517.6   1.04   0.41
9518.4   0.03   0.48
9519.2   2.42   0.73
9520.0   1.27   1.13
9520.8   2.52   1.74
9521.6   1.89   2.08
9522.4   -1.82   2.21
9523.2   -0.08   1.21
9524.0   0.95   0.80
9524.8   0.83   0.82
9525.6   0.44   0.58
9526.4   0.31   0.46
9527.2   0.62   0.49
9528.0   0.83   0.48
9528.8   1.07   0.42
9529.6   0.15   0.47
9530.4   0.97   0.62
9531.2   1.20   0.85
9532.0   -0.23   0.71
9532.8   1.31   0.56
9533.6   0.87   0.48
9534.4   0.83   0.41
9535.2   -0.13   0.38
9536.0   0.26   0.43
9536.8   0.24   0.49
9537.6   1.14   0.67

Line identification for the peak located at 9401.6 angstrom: [O III] 5007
